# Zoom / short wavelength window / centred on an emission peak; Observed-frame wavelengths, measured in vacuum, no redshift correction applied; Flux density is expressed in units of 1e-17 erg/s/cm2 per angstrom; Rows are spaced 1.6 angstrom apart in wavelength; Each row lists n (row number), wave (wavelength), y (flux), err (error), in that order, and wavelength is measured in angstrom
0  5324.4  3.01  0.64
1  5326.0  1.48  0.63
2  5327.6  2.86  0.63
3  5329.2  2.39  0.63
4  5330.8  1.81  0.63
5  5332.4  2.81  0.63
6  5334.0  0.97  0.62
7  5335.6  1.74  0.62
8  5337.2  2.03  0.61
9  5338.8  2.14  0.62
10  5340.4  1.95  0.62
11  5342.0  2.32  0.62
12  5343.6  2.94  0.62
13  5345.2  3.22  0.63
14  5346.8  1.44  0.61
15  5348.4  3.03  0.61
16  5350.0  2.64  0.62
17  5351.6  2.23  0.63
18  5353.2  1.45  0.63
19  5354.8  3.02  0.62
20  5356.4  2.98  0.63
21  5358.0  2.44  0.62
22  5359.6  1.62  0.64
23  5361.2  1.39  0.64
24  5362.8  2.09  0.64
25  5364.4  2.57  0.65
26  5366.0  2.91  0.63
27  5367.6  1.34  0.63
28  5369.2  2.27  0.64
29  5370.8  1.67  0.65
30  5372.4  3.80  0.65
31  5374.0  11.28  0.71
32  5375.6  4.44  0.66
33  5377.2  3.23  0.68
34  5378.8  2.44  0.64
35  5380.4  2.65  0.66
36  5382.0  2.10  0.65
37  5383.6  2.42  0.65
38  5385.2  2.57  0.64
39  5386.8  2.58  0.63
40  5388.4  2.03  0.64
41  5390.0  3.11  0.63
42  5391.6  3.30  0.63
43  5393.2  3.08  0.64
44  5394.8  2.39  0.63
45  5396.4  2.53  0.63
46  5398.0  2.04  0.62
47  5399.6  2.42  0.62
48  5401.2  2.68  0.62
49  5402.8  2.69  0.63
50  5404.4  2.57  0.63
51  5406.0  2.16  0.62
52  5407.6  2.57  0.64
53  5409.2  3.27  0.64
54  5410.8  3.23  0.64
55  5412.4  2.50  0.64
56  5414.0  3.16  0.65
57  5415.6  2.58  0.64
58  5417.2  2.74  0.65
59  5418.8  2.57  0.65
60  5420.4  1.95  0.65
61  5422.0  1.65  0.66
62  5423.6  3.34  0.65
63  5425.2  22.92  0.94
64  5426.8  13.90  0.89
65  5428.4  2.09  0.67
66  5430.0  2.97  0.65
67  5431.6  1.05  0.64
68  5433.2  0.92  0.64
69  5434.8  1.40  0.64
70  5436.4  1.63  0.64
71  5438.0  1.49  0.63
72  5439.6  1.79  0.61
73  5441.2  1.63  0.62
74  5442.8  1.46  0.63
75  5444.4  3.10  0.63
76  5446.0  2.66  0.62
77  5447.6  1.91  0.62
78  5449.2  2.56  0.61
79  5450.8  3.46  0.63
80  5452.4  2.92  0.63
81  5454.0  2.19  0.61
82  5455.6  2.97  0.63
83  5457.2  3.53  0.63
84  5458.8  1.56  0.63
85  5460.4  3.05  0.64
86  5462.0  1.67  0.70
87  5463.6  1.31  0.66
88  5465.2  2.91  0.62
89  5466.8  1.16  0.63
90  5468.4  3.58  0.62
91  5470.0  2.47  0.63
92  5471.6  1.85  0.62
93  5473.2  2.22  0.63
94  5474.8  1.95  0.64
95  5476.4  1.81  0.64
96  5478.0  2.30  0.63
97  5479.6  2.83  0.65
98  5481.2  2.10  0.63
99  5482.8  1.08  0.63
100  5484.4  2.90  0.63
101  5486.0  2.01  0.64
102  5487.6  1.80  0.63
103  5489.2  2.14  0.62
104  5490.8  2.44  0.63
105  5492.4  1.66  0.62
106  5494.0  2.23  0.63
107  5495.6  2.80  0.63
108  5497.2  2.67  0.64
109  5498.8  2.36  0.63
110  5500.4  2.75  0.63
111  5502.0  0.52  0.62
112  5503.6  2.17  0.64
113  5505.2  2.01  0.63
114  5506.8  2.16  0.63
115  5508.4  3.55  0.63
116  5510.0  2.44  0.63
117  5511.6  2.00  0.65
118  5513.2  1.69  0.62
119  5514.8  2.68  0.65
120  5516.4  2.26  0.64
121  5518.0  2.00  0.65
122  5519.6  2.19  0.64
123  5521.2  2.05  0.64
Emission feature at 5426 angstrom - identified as [O III]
